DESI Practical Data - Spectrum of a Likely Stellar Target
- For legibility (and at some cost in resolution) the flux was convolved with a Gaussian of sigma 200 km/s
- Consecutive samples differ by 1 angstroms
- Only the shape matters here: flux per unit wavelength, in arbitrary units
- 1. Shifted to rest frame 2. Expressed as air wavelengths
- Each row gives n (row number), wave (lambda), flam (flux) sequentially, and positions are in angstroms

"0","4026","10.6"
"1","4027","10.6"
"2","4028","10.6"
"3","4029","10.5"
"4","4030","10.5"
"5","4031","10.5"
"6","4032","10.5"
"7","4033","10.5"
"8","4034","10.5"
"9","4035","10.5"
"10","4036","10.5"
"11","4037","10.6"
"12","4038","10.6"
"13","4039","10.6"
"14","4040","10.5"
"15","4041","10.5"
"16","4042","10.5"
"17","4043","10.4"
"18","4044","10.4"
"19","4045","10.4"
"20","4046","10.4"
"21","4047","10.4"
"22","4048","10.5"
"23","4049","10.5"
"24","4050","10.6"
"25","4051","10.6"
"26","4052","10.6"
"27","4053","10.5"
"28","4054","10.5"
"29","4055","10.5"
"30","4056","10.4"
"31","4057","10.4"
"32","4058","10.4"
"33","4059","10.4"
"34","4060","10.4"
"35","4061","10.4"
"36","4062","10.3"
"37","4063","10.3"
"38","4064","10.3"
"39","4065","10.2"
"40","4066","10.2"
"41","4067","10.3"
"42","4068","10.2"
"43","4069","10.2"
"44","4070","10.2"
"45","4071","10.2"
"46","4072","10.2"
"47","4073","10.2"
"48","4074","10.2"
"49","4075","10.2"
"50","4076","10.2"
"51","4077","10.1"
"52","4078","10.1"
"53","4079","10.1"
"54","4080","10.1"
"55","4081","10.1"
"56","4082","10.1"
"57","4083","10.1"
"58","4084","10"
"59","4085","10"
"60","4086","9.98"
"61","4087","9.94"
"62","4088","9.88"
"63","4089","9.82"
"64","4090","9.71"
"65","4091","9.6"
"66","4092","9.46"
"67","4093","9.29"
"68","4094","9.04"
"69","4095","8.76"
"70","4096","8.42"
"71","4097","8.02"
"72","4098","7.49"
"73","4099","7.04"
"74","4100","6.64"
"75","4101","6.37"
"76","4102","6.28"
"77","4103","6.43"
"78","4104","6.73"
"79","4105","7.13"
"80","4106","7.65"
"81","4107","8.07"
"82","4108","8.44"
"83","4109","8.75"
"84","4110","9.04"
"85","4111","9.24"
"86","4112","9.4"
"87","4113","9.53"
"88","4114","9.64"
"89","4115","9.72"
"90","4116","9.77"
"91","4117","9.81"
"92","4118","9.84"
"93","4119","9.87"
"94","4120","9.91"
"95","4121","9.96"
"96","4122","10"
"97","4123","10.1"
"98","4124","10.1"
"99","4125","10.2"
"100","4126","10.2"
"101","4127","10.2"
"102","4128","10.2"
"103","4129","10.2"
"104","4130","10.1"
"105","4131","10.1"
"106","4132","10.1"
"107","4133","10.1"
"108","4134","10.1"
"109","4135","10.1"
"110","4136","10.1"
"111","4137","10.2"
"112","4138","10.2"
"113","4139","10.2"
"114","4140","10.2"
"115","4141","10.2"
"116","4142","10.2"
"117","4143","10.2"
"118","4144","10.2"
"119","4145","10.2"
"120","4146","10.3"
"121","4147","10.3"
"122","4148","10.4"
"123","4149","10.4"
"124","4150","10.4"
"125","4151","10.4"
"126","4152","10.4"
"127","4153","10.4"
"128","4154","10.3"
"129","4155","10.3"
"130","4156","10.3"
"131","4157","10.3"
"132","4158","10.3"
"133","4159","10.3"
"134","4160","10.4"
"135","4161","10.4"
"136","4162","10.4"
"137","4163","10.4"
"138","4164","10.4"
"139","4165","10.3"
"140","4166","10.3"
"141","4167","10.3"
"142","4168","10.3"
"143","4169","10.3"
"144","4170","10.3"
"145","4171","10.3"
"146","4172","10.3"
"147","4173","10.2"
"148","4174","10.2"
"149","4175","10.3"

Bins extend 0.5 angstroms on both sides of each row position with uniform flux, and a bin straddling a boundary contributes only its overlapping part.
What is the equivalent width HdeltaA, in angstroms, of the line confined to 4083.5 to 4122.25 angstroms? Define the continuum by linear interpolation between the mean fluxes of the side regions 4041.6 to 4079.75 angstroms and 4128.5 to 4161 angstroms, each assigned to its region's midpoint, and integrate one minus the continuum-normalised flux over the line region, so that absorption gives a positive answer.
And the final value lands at 5.5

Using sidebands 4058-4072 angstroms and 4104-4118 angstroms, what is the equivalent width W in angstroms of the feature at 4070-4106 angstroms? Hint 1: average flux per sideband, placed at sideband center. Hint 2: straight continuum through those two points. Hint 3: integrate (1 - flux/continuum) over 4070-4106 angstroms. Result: 2.0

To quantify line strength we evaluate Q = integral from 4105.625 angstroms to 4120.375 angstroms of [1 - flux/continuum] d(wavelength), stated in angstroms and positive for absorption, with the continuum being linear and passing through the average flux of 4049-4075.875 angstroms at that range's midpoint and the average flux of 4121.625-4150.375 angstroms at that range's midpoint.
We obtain 1.4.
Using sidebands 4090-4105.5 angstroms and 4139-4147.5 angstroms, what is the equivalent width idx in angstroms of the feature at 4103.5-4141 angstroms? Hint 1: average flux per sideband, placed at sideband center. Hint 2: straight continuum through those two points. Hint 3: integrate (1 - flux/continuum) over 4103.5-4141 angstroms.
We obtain -1.95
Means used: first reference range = 7.84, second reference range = 10.2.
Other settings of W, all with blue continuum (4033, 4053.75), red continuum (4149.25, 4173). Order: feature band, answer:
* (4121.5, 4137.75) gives 0.4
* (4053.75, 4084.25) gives 0.7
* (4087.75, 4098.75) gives 1.5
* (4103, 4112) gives 2.0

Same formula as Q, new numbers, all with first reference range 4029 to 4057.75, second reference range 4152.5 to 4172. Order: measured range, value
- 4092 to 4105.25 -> 3.60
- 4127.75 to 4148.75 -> 0.36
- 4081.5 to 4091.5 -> 0.50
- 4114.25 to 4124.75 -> 0.49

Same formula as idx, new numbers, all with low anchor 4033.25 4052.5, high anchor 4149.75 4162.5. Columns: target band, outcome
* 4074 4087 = 0.5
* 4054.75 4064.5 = 0.1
